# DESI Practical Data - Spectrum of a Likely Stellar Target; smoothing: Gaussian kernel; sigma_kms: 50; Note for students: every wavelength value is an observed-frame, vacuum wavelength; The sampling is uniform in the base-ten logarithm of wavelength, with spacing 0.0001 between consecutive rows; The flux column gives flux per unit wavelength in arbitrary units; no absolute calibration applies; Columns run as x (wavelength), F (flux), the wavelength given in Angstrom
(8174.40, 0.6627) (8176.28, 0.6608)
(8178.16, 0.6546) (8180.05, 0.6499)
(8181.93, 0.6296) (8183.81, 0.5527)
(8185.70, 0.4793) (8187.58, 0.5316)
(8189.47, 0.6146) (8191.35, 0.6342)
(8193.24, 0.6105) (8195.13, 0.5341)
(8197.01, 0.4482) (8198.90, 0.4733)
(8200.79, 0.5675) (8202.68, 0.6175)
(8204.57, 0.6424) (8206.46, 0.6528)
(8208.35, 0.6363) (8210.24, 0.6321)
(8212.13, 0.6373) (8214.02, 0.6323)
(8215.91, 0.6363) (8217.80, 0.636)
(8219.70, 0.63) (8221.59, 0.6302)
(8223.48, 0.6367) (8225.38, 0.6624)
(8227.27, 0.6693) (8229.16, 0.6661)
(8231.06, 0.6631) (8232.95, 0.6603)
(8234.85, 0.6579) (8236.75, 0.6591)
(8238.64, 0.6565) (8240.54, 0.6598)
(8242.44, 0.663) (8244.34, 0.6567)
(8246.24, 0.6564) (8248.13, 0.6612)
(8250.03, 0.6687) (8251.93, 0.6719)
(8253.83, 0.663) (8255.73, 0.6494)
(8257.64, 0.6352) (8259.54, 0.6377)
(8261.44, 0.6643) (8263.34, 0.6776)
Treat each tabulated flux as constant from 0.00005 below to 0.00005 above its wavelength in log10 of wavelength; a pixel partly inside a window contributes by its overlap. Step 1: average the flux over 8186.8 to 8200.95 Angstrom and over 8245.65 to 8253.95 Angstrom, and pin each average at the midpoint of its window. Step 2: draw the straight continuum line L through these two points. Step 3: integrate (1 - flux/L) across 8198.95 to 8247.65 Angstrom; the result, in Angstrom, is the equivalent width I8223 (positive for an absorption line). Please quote -2.5 Angstrom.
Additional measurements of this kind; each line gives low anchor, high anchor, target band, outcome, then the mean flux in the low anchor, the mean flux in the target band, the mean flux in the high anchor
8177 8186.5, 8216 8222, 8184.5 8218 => 1.5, 0.596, 0.589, 0.633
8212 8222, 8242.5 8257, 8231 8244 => -0.2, 0.634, 0.659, 0.66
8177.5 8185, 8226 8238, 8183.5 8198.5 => 1.8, 0.616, 0.548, 0.663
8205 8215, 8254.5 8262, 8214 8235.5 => -0.3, 0.639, 0.649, 0.646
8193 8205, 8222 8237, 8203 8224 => -1.3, 0.549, 0.636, 0.658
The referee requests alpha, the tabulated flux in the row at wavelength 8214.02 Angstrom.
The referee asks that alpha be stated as 0.6323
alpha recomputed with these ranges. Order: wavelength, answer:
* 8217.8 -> 0.636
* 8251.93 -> 0.6719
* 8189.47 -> 0.6146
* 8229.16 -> 0.6661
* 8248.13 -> 0.6612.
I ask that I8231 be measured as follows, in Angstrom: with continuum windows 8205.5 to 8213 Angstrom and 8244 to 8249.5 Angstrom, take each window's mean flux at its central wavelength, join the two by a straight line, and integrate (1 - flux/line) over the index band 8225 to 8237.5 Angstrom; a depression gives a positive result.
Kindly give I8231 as -0.2 Angstrom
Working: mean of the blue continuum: 0.64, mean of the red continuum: 0.66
